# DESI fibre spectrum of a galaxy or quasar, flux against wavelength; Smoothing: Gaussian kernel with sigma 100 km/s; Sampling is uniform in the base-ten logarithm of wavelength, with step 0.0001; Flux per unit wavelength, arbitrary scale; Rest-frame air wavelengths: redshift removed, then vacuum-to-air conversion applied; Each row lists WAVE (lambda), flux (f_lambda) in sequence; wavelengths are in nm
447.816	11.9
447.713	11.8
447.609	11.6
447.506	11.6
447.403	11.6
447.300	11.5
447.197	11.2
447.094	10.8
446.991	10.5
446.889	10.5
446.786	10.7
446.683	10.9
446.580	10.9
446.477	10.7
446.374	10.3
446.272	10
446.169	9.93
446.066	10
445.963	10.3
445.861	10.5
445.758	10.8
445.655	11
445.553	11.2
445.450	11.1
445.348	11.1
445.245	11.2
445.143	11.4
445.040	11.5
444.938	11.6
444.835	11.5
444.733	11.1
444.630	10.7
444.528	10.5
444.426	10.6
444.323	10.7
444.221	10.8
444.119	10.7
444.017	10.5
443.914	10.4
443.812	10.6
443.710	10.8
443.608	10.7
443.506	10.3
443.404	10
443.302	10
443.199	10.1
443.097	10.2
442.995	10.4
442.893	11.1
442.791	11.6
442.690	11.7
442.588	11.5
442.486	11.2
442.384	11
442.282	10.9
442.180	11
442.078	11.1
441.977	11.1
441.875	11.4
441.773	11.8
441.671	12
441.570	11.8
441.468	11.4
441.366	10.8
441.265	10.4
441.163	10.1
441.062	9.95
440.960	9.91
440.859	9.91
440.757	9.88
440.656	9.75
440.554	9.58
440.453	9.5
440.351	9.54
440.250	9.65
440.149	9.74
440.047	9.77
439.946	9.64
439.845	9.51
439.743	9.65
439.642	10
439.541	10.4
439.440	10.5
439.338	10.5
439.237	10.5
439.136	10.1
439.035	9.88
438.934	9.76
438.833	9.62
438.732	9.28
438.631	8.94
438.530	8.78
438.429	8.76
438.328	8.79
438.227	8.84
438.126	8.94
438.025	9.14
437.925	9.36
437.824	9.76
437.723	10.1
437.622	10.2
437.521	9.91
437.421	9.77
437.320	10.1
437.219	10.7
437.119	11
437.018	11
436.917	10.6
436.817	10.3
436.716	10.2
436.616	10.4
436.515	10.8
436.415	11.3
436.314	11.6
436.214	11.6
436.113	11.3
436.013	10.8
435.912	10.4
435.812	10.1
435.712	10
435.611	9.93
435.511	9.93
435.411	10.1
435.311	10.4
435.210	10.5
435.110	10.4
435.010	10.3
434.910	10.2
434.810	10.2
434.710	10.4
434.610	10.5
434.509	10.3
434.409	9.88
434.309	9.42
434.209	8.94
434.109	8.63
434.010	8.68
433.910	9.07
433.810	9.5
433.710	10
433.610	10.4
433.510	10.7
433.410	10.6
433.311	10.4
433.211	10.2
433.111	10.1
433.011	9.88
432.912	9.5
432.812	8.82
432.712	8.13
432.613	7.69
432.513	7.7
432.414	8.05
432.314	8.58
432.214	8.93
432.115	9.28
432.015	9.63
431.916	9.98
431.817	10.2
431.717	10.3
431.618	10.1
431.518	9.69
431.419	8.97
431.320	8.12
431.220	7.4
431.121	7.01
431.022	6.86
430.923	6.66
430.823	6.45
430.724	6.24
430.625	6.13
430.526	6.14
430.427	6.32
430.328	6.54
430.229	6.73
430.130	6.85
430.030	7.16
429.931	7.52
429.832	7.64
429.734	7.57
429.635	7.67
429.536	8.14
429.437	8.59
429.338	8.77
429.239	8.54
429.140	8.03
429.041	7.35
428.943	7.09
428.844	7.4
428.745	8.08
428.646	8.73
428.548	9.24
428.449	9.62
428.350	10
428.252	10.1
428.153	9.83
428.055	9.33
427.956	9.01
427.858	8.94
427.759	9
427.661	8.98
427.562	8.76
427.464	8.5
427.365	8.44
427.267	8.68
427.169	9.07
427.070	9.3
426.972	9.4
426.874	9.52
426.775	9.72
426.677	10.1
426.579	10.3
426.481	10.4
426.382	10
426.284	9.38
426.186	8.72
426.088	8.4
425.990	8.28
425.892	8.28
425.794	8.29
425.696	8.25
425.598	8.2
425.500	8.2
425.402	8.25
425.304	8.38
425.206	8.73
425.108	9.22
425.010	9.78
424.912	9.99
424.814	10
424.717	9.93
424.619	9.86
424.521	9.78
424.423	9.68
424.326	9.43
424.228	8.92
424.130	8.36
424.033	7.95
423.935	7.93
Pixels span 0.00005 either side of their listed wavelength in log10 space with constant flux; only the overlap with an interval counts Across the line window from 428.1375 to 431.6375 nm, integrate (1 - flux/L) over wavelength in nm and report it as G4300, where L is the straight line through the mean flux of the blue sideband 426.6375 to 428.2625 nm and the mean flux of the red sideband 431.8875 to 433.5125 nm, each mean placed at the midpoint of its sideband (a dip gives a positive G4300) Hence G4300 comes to 0.53 nm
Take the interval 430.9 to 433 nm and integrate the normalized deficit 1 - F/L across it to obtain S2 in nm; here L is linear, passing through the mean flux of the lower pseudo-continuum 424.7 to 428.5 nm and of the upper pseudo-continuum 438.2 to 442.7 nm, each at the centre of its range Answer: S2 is 0.19 nm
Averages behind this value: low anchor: 9.16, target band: 8.7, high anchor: 10.2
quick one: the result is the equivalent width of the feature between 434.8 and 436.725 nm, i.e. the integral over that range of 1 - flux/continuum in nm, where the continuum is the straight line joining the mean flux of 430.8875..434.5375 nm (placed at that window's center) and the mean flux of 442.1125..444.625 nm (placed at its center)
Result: -0.188 nm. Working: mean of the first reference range 9.15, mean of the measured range 10.5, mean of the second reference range 10.7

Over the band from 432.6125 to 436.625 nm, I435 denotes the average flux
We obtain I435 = 10.1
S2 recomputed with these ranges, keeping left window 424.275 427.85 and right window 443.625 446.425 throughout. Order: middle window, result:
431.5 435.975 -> 0.044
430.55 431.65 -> 0.235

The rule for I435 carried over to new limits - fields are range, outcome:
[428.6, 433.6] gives 8.28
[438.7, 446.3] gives 10.5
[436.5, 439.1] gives 9.79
